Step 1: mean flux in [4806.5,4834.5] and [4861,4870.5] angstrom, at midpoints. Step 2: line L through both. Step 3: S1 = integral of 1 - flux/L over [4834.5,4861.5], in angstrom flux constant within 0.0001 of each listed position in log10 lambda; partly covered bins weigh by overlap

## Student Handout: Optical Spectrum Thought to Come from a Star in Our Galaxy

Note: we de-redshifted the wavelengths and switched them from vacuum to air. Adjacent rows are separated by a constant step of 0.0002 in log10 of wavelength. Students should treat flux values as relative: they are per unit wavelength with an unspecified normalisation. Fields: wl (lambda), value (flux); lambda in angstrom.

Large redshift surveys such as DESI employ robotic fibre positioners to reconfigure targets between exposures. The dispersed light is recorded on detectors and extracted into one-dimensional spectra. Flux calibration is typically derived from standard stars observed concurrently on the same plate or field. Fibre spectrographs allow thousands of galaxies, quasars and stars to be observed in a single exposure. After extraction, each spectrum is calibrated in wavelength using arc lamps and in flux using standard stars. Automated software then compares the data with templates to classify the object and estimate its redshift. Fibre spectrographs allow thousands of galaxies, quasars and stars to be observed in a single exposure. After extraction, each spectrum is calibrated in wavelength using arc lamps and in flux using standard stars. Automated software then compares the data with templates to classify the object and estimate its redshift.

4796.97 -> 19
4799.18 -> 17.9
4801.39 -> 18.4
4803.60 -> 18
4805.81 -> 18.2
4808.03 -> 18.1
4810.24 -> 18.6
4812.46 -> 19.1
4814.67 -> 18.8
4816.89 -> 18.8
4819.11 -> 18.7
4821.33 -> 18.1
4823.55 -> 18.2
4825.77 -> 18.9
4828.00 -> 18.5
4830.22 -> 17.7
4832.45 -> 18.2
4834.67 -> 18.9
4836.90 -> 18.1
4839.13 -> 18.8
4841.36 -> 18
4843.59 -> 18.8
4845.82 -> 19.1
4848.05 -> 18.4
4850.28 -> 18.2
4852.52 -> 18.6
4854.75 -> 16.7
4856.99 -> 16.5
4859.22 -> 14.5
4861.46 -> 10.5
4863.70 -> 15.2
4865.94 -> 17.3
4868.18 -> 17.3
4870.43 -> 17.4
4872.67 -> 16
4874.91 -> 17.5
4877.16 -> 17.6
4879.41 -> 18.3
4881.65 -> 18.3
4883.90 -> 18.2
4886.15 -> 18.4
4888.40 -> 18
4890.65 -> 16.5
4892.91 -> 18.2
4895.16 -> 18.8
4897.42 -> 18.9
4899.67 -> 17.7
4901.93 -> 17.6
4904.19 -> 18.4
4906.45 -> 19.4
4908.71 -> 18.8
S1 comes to -1.2 angstrom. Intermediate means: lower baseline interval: 18.5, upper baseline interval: 15.7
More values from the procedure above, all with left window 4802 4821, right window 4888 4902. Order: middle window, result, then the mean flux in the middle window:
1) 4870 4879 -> 0.5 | 17.2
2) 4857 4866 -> 1.9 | 14.3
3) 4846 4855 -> 0.0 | 18.2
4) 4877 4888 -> -0.1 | 18.2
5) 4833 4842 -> -0.1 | 18.5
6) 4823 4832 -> 0.0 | 18.3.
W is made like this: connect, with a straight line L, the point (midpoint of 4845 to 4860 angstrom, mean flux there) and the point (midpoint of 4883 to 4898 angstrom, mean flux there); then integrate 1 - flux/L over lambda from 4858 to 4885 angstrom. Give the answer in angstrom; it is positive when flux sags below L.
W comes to 1.96 angstrom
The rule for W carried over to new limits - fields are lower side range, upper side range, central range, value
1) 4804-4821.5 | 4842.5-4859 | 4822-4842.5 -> -0.19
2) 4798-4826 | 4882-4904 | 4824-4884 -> 2.58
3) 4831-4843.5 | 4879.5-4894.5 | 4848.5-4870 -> 2.39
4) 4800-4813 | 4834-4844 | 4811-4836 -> -0.16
